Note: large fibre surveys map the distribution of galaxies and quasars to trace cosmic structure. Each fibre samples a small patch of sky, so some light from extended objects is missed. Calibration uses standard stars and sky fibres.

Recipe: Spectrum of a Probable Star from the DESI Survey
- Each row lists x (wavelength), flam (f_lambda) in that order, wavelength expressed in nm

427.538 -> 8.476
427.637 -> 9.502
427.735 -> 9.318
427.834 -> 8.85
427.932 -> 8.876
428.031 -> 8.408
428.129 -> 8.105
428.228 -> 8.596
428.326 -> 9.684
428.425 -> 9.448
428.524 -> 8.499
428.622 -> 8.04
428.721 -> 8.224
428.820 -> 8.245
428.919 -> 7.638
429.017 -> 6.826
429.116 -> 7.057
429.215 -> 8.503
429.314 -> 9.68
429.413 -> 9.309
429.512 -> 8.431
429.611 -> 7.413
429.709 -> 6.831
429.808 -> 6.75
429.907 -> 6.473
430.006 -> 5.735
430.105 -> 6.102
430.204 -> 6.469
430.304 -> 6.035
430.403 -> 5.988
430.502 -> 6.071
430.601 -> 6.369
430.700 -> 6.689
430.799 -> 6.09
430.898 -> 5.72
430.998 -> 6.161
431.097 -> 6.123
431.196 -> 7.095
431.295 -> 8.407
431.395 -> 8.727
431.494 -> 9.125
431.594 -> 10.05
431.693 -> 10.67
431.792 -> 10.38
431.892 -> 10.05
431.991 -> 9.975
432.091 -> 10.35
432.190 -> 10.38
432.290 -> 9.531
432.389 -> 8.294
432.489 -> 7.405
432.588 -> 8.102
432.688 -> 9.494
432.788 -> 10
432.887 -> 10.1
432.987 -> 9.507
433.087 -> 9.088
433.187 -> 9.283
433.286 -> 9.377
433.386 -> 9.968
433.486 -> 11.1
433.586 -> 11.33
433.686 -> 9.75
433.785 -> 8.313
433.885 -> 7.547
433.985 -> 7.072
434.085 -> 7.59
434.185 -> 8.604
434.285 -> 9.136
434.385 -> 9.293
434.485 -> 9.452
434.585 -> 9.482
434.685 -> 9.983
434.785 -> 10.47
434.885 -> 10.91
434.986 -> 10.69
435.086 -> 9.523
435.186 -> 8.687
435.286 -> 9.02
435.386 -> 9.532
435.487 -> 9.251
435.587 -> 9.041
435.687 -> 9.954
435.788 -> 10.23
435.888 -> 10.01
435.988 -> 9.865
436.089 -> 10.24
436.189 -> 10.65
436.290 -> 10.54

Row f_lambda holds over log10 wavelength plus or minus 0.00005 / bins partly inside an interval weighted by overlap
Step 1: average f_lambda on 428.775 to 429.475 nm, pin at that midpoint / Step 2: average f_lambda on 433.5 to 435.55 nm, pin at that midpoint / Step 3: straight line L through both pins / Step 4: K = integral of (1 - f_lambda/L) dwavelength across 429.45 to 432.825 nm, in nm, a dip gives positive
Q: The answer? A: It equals 0.297 nm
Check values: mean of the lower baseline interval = 8.18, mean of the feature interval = 7.87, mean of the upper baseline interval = 9.31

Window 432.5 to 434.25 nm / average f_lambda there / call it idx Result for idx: 9.15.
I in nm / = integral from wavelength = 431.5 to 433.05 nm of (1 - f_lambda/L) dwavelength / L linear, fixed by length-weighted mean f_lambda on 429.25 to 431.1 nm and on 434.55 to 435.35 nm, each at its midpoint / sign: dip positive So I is -0.284 nm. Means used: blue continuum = 6.79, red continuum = 9.85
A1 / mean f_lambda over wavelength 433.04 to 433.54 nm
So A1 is 9.78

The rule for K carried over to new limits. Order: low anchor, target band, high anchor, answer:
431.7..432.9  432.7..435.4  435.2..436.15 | 0.045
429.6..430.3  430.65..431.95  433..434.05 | -0.094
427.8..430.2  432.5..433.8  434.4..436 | -0.065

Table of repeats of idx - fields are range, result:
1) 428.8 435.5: 8.51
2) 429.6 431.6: 6.8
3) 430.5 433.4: 8.65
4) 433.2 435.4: 9.4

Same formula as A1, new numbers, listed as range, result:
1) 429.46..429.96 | 7.19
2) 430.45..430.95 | 6.19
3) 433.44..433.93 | 9.63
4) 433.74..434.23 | 7.81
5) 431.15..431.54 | 8.34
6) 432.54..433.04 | 9.43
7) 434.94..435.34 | 9.49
